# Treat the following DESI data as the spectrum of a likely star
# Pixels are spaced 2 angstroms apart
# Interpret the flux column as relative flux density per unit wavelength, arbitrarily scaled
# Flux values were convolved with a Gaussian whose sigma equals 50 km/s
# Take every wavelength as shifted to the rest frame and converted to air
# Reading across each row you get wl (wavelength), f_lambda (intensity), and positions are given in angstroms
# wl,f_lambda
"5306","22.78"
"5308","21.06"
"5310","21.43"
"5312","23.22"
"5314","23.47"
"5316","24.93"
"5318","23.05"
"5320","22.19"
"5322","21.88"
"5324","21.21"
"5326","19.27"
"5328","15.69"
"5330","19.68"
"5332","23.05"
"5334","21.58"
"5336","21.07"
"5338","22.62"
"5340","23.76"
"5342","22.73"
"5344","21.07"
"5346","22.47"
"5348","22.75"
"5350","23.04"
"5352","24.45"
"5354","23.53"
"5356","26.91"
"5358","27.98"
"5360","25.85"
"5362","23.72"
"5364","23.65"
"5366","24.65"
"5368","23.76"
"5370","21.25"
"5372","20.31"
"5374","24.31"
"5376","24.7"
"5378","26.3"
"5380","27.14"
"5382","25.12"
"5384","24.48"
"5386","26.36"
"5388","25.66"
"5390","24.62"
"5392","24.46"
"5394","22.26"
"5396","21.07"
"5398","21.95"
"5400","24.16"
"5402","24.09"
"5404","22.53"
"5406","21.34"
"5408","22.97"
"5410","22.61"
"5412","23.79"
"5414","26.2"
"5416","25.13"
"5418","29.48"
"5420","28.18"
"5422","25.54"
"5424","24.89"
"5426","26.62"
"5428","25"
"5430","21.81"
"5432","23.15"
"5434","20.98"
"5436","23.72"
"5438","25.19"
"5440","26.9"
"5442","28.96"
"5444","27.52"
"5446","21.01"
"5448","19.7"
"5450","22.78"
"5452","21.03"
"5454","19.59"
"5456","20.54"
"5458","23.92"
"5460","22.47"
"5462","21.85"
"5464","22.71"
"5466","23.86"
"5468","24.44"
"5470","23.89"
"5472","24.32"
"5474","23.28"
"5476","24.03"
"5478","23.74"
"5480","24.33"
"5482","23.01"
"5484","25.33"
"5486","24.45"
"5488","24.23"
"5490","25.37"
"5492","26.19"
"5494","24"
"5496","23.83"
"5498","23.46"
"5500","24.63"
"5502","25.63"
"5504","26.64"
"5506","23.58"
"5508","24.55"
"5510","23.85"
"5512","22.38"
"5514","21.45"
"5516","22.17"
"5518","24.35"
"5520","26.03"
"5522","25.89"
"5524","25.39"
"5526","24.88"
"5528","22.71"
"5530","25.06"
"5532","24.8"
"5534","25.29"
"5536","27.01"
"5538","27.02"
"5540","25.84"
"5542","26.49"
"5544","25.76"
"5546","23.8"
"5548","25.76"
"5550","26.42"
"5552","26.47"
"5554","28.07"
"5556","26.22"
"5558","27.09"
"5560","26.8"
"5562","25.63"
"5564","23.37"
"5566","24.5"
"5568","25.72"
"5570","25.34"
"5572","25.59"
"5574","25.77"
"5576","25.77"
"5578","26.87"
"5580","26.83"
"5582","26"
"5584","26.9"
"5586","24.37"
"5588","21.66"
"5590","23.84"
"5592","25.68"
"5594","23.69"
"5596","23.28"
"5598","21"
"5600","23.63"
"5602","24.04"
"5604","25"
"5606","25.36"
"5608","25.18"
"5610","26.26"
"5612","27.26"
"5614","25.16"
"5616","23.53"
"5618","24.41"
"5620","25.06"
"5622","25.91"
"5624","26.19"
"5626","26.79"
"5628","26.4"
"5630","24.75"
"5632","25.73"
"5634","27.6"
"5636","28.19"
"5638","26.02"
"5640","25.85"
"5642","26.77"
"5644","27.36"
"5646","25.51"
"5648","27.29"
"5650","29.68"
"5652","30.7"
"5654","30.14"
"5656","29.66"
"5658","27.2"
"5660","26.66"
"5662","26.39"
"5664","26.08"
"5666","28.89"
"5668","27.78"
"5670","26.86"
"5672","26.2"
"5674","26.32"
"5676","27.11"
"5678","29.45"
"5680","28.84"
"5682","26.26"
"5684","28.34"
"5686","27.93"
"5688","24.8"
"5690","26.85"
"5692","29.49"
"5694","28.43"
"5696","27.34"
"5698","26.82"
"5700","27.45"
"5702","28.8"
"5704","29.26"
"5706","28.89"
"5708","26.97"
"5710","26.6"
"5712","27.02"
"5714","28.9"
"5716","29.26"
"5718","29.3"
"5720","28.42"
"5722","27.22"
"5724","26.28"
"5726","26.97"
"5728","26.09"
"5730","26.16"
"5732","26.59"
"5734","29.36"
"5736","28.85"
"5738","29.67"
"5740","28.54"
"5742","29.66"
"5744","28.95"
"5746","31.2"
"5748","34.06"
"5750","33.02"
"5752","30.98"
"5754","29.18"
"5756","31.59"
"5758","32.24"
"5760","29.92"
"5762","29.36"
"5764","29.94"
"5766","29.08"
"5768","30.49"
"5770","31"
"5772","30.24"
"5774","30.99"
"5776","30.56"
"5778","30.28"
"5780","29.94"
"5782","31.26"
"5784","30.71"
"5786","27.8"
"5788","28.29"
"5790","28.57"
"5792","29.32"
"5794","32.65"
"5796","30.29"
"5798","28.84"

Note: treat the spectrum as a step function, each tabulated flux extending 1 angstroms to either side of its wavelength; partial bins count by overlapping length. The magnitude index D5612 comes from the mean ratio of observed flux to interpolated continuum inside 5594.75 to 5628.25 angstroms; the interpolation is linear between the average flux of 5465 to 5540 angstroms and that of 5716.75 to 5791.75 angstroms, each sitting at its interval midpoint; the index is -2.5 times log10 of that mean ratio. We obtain 0.07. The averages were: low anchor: 24.5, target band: 24.9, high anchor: 29.5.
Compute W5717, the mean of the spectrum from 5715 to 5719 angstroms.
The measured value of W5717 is 29.3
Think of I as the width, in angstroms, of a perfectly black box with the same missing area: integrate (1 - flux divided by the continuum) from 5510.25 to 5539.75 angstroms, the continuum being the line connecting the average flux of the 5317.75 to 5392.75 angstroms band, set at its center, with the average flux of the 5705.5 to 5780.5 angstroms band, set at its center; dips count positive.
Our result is 1.5 angstroms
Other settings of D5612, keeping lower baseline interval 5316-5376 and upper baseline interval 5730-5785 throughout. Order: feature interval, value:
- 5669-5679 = 0.06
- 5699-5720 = 0.04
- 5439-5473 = 0.07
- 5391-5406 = 0.04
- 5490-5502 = 0.04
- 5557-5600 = 0.08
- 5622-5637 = 0.06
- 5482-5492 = 0.02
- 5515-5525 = 0.05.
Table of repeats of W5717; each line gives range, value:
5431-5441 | 24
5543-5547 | 24.8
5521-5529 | 24.7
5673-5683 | 27.6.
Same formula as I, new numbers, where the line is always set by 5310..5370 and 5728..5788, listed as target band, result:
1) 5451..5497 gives 3.0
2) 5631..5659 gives 0.3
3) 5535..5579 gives 0.9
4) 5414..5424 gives -1.1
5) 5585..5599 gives 1.9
